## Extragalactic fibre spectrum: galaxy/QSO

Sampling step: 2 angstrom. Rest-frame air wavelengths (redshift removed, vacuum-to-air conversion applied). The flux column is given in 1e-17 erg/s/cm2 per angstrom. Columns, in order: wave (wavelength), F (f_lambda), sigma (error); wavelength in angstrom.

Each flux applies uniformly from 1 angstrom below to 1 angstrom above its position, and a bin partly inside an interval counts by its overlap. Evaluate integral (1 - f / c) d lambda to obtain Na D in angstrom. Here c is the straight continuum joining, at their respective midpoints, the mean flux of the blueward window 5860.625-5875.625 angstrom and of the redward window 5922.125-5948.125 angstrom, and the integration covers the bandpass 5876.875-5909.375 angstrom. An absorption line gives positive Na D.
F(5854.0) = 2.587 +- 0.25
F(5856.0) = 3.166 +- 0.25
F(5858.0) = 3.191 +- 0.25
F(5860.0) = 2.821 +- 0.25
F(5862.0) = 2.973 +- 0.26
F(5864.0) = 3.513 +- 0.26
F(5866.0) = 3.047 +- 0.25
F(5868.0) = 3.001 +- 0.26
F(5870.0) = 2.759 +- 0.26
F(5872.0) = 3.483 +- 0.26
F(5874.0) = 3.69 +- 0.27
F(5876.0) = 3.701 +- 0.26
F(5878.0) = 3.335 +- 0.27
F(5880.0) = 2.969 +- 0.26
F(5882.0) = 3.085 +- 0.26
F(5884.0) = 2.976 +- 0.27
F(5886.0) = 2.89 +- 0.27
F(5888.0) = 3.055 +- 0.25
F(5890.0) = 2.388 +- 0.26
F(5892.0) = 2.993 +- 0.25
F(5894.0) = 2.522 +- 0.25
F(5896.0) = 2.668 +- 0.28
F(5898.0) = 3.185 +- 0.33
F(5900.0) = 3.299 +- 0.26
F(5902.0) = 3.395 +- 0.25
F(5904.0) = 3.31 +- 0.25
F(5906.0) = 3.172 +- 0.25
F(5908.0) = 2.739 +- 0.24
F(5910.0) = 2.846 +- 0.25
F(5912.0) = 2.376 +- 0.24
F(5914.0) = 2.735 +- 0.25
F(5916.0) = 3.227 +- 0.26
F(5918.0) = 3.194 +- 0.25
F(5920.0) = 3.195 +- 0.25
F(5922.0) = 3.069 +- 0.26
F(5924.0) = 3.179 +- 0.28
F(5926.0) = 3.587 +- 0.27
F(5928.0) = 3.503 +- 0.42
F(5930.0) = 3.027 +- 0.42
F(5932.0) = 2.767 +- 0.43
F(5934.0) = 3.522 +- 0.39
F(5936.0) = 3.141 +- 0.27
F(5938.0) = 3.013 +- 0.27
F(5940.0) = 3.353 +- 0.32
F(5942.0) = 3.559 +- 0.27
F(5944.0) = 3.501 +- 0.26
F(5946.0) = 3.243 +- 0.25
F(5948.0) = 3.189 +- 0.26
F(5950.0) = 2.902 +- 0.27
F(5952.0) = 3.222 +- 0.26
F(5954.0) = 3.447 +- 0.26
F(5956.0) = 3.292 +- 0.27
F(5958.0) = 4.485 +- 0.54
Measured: 2.4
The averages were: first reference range 3.22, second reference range 3.27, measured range 3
